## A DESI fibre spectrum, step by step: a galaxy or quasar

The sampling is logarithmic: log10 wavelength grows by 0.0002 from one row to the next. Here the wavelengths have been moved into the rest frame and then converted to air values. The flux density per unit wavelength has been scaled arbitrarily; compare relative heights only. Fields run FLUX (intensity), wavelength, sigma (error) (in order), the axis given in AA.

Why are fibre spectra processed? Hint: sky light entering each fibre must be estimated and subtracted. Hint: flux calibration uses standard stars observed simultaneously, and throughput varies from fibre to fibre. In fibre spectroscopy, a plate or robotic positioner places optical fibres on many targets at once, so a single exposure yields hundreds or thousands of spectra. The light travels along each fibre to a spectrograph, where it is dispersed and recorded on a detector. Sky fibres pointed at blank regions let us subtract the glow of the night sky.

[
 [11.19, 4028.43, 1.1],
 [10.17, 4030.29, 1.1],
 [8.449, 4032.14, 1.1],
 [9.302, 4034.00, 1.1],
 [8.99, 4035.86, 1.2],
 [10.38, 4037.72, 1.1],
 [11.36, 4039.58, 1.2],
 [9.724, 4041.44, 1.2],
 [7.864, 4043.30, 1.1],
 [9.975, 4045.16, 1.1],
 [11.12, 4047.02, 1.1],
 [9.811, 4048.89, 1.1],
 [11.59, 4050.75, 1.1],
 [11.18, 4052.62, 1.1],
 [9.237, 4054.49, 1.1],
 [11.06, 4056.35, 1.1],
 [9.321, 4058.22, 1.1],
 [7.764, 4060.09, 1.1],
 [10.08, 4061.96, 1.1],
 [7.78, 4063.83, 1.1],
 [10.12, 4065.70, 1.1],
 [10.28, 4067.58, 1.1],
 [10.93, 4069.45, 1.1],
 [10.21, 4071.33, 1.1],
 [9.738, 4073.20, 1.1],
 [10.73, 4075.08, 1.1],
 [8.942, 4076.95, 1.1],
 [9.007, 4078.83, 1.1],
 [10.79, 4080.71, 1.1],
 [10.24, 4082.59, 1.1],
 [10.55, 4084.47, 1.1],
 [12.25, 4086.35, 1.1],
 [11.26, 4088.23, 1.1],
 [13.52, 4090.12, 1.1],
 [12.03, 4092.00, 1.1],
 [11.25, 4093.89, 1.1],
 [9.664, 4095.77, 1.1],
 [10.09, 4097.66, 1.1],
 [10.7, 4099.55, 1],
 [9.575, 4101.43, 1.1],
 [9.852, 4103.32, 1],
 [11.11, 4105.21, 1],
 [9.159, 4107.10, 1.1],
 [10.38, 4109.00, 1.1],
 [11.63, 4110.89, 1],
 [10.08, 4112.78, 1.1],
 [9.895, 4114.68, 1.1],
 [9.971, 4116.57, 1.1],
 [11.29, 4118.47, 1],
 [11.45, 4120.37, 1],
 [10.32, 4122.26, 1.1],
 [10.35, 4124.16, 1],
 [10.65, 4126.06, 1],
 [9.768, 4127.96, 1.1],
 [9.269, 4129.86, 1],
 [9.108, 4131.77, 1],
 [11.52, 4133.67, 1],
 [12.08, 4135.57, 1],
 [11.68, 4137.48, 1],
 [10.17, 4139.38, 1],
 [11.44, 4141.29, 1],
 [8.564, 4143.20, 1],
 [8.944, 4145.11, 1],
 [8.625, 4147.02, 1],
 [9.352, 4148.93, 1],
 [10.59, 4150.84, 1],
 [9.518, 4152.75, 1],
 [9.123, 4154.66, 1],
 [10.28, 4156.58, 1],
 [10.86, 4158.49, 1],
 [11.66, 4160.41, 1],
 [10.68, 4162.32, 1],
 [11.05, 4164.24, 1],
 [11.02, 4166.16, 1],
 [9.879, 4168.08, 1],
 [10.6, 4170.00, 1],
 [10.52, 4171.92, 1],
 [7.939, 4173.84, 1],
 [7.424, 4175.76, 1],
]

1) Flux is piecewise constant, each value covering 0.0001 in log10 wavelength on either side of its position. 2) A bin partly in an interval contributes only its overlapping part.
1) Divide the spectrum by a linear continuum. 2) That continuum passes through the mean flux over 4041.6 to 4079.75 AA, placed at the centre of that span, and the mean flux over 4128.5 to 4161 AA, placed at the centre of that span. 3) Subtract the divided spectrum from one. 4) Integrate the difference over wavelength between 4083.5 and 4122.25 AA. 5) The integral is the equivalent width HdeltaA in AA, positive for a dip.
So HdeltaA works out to -3.0 AA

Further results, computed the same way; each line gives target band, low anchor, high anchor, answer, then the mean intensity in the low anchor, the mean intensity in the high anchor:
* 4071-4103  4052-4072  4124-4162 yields -2.3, 9.79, 10.2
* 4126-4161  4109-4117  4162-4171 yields 1.3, 10.4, 10.6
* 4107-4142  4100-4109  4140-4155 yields -2.8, 10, 9.55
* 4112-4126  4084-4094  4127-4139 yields 0.6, 11.9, 10.6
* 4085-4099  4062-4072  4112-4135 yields -1.8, 9.87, 10.3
